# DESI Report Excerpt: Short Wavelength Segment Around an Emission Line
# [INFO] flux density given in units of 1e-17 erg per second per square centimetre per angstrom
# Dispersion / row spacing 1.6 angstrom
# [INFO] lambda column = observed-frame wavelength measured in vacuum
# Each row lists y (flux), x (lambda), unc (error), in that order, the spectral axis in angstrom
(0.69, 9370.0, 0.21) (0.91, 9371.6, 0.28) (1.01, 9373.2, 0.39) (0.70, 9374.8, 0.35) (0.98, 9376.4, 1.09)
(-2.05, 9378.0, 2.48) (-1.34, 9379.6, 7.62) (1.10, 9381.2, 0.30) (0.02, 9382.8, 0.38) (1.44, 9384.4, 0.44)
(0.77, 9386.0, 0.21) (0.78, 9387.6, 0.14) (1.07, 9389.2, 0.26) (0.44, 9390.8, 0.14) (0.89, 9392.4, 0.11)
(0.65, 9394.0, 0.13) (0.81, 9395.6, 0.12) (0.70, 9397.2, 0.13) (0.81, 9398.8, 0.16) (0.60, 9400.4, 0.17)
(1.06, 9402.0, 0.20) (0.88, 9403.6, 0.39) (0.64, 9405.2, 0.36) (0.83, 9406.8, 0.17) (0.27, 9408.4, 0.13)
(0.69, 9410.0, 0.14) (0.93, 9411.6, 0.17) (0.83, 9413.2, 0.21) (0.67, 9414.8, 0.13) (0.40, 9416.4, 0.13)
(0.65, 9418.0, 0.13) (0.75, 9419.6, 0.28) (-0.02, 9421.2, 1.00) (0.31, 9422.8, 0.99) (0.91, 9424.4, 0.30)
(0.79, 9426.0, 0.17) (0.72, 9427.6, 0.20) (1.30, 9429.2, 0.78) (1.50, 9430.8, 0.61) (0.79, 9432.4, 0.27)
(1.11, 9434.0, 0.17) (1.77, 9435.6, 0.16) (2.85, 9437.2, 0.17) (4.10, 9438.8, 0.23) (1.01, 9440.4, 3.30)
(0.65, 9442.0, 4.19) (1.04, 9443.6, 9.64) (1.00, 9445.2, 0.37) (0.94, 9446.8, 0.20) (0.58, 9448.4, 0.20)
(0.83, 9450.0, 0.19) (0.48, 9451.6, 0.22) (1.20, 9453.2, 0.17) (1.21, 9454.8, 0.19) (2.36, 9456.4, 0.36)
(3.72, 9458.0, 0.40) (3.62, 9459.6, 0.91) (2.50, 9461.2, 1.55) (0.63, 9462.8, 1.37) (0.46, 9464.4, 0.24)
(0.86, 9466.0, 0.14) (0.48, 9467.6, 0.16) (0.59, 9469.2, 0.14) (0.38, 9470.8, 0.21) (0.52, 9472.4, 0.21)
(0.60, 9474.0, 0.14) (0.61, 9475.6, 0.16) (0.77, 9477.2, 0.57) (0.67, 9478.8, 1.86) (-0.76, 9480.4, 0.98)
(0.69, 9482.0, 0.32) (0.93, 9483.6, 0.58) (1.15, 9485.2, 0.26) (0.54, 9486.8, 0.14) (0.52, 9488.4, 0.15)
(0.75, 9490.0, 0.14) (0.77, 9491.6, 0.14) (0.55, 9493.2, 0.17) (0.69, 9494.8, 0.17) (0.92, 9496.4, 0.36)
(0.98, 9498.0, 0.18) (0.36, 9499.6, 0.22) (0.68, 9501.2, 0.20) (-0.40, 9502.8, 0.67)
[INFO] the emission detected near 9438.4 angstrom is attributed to [S II]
